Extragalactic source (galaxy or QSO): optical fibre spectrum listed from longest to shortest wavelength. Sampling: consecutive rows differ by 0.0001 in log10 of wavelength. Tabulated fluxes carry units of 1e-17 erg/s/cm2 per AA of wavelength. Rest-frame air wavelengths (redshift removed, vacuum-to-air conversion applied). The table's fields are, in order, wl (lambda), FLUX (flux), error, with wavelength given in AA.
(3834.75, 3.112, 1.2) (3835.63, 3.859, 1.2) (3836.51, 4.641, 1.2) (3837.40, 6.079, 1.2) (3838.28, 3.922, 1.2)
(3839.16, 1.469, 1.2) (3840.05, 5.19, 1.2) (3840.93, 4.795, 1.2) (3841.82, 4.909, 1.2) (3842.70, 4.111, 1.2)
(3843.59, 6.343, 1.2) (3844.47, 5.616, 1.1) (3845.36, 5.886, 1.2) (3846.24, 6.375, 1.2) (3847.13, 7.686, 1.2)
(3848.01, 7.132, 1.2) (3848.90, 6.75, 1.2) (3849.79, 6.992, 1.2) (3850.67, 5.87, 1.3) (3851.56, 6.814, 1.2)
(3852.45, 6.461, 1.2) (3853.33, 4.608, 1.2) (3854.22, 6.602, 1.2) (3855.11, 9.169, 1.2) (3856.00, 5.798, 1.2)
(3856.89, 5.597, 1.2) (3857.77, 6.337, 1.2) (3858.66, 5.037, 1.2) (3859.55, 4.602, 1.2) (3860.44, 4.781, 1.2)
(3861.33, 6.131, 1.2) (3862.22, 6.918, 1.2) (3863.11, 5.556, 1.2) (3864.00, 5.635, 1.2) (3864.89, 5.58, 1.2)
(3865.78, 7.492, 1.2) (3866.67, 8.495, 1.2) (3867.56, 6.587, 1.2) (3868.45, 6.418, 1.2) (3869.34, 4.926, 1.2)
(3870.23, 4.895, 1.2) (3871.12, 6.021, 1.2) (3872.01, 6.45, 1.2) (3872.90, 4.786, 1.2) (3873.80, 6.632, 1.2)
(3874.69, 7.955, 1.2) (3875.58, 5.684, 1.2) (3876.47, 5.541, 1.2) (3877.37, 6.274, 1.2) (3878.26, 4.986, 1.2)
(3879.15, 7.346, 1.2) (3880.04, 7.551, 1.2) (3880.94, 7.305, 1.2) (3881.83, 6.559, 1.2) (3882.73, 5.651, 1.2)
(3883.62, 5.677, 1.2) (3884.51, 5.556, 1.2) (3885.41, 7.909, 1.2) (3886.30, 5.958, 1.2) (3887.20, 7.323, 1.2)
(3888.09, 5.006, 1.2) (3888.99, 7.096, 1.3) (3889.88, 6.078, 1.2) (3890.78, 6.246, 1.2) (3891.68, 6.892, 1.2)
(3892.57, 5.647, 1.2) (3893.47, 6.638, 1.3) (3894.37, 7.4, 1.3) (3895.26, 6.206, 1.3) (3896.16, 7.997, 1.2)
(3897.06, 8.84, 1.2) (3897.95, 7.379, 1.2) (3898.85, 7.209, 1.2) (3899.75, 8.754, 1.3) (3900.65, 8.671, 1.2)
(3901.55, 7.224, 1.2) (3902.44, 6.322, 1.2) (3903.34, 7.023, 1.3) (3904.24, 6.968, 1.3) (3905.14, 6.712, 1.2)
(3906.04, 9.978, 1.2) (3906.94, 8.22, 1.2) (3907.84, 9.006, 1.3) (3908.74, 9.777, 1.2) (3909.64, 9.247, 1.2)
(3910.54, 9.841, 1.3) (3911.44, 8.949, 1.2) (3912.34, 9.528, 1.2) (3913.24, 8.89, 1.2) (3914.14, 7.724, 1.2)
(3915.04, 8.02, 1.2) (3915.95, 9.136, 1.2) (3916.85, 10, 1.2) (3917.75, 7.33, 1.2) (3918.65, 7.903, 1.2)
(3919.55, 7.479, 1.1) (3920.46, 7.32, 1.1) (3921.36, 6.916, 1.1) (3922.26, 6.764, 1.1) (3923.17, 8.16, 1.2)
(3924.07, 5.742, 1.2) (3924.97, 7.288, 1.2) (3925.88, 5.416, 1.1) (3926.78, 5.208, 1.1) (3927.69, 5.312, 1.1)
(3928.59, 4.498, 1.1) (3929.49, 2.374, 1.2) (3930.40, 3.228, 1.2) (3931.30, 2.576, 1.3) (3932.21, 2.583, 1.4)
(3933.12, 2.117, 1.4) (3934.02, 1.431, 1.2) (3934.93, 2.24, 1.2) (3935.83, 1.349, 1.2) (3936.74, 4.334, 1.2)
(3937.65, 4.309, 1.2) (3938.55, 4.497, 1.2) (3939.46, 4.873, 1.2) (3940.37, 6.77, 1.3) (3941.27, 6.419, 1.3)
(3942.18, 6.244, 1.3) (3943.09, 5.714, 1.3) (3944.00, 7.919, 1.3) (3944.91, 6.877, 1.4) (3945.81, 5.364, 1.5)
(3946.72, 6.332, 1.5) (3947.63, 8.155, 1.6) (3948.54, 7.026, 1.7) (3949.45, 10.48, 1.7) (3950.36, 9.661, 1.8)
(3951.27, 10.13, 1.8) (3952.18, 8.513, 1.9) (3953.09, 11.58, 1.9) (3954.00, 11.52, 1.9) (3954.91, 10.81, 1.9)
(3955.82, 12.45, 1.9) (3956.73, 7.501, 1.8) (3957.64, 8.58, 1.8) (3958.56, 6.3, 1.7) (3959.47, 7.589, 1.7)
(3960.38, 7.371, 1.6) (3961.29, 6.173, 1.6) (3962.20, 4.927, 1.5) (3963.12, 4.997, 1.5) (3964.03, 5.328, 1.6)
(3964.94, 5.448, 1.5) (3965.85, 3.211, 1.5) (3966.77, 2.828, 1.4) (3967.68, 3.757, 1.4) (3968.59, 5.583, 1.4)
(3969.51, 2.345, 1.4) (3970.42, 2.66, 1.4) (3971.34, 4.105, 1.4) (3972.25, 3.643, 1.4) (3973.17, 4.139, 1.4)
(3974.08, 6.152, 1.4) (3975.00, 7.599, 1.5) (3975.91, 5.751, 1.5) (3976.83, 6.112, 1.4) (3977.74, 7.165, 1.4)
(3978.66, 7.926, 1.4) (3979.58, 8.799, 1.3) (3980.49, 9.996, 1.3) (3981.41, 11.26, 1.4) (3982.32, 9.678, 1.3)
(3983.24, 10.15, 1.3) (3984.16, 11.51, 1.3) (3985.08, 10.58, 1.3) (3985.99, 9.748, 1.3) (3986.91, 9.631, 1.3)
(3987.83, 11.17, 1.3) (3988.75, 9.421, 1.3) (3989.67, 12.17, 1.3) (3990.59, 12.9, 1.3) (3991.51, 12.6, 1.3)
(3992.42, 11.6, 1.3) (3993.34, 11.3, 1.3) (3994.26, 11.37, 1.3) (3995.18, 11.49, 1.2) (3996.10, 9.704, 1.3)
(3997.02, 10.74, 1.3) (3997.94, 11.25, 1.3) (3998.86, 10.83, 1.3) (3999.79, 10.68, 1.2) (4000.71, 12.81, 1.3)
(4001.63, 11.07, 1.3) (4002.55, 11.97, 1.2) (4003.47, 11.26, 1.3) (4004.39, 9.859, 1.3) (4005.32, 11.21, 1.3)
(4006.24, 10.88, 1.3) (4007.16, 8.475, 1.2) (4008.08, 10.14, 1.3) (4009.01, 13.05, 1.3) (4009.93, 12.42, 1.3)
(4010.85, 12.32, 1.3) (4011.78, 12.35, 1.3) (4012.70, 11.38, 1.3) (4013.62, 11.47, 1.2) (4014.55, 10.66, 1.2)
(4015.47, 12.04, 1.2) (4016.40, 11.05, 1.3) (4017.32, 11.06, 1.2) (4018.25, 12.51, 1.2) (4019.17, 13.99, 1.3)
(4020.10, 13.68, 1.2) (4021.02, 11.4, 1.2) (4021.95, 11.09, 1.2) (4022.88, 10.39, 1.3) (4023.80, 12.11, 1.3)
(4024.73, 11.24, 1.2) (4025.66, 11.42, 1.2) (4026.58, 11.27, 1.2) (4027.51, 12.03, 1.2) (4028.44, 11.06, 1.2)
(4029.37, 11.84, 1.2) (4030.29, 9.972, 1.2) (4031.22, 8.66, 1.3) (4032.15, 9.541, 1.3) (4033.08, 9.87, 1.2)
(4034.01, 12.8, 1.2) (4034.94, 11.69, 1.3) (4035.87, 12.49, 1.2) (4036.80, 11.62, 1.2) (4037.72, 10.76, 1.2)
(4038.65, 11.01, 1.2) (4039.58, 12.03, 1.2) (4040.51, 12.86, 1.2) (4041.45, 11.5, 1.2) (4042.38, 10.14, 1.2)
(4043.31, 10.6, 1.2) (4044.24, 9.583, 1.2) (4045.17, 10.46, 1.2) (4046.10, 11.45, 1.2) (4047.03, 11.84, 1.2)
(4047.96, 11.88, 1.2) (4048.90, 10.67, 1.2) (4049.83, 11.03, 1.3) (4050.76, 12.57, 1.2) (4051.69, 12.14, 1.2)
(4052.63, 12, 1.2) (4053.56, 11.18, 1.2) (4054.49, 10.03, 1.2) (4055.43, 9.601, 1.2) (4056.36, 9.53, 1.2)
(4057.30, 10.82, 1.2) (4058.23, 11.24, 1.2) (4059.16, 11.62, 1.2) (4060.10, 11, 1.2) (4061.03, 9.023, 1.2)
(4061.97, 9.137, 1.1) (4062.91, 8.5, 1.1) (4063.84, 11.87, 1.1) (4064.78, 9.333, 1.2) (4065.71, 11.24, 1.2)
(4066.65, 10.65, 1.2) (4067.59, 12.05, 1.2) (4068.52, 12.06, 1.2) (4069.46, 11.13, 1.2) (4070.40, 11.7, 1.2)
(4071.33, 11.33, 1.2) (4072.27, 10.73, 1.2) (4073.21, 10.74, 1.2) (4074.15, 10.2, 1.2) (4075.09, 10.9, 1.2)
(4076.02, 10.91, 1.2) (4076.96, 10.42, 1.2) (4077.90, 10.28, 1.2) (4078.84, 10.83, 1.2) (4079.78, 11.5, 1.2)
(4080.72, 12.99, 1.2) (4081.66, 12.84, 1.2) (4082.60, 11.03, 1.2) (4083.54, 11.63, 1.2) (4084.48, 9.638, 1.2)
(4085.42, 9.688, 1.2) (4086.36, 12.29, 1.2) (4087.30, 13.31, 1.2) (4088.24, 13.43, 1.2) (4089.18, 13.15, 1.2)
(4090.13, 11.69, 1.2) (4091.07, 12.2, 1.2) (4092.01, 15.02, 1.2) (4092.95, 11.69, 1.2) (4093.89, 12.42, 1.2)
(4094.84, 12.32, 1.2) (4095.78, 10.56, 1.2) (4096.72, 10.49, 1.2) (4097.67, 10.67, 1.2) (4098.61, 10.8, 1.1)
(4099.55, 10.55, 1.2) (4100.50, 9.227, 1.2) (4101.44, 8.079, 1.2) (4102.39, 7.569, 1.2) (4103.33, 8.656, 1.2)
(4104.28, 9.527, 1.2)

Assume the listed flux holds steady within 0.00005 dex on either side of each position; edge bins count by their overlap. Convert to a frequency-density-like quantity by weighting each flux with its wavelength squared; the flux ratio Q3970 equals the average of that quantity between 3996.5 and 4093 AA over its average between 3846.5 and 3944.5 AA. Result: 1.9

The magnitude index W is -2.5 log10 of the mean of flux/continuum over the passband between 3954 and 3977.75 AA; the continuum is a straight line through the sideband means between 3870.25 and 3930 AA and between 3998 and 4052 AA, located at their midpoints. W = 0.48 mag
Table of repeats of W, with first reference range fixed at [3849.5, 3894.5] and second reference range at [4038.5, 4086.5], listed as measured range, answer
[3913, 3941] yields 0.34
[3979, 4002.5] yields -0.18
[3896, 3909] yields -0.14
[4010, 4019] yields -0.20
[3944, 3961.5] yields -0.04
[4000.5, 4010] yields -0.16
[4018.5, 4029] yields -0.18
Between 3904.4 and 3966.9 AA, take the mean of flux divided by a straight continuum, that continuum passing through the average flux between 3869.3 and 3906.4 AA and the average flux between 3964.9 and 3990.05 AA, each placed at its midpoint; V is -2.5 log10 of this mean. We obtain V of 0.03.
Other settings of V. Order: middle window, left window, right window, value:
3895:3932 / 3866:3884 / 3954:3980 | -0.17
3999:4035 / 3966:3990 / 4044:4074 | -0.25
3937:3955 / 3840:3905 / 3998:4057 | 0.16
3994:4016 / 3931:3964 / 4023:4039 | -0.16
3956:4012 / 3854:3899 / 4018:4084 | 0.08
